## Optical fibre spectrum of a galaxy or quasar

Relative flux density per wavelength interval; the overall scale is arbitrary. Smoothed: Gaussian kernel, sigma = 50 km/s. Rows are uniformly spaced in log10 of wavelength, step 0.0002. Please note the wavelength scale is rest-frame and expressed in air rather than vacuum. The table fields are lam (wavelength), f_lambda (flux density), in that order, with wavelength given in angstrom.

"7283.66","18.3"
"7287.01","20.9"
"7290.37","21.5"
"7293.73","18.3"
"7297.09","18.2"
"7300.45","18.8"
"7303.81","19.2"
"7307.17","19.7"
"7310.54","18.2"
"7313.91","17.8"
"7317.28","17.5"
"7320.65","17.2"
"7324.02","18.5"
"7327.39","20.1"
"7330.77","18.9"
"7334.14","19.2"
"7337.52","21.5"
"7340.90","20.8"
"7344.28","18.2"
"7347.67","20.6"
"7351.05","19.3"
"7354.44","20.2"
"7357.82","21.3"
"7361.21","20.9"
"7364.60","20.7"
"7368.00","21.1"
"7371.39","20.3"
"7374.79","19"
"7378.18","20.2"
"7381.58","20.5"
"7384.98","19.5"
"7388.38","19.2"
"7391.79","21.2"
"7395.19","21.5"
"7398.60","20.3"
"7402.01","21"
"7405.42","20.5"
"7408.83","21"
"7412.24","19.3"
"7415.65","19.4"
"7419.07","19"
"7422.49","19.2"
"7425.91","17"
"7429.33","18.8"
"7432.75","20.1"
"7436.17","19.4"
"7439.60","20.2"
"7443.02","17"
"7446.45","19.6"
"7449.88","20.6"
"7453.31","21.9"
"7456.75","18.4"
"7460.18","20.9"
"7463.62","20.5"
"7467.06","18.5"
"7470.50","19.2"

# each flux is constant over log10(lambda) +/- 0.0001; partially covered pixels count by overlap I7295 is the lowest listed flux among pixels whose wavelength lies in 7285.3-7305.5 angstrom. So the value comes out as 18.2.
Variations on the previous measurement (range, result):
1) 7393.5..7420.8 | 19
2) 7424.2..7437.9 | 17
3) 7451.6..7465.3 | 18.4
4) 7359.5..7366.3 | 20.7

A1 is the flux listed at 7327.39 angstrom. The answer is 20.1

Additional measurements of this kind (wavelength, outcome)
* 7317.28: 17.5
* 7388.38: 19.2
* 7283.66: 18.3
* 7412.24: 19.3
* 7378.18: 20.2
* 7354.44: 20.2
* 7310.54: 18.2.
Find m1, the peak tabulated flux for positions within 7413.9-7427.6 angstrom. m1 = 19.4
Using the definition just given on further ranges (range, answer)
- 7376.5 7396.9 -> 21.5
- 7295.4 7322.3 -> 19.7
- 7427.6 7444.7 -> 20.2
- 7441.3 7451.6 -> 20.6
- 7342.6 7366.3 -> 21.3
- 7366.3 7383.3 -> 21.1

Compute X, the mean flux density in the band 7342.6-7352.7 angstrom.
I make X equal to 19.4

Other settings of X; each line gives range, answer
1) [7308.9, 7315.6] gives 18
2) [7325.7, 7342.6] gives 20.1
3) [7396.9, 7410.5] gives 20.7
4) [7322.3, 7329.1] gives 19.3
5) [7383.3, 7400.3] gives 20.3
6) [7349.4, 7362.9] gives 20.4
